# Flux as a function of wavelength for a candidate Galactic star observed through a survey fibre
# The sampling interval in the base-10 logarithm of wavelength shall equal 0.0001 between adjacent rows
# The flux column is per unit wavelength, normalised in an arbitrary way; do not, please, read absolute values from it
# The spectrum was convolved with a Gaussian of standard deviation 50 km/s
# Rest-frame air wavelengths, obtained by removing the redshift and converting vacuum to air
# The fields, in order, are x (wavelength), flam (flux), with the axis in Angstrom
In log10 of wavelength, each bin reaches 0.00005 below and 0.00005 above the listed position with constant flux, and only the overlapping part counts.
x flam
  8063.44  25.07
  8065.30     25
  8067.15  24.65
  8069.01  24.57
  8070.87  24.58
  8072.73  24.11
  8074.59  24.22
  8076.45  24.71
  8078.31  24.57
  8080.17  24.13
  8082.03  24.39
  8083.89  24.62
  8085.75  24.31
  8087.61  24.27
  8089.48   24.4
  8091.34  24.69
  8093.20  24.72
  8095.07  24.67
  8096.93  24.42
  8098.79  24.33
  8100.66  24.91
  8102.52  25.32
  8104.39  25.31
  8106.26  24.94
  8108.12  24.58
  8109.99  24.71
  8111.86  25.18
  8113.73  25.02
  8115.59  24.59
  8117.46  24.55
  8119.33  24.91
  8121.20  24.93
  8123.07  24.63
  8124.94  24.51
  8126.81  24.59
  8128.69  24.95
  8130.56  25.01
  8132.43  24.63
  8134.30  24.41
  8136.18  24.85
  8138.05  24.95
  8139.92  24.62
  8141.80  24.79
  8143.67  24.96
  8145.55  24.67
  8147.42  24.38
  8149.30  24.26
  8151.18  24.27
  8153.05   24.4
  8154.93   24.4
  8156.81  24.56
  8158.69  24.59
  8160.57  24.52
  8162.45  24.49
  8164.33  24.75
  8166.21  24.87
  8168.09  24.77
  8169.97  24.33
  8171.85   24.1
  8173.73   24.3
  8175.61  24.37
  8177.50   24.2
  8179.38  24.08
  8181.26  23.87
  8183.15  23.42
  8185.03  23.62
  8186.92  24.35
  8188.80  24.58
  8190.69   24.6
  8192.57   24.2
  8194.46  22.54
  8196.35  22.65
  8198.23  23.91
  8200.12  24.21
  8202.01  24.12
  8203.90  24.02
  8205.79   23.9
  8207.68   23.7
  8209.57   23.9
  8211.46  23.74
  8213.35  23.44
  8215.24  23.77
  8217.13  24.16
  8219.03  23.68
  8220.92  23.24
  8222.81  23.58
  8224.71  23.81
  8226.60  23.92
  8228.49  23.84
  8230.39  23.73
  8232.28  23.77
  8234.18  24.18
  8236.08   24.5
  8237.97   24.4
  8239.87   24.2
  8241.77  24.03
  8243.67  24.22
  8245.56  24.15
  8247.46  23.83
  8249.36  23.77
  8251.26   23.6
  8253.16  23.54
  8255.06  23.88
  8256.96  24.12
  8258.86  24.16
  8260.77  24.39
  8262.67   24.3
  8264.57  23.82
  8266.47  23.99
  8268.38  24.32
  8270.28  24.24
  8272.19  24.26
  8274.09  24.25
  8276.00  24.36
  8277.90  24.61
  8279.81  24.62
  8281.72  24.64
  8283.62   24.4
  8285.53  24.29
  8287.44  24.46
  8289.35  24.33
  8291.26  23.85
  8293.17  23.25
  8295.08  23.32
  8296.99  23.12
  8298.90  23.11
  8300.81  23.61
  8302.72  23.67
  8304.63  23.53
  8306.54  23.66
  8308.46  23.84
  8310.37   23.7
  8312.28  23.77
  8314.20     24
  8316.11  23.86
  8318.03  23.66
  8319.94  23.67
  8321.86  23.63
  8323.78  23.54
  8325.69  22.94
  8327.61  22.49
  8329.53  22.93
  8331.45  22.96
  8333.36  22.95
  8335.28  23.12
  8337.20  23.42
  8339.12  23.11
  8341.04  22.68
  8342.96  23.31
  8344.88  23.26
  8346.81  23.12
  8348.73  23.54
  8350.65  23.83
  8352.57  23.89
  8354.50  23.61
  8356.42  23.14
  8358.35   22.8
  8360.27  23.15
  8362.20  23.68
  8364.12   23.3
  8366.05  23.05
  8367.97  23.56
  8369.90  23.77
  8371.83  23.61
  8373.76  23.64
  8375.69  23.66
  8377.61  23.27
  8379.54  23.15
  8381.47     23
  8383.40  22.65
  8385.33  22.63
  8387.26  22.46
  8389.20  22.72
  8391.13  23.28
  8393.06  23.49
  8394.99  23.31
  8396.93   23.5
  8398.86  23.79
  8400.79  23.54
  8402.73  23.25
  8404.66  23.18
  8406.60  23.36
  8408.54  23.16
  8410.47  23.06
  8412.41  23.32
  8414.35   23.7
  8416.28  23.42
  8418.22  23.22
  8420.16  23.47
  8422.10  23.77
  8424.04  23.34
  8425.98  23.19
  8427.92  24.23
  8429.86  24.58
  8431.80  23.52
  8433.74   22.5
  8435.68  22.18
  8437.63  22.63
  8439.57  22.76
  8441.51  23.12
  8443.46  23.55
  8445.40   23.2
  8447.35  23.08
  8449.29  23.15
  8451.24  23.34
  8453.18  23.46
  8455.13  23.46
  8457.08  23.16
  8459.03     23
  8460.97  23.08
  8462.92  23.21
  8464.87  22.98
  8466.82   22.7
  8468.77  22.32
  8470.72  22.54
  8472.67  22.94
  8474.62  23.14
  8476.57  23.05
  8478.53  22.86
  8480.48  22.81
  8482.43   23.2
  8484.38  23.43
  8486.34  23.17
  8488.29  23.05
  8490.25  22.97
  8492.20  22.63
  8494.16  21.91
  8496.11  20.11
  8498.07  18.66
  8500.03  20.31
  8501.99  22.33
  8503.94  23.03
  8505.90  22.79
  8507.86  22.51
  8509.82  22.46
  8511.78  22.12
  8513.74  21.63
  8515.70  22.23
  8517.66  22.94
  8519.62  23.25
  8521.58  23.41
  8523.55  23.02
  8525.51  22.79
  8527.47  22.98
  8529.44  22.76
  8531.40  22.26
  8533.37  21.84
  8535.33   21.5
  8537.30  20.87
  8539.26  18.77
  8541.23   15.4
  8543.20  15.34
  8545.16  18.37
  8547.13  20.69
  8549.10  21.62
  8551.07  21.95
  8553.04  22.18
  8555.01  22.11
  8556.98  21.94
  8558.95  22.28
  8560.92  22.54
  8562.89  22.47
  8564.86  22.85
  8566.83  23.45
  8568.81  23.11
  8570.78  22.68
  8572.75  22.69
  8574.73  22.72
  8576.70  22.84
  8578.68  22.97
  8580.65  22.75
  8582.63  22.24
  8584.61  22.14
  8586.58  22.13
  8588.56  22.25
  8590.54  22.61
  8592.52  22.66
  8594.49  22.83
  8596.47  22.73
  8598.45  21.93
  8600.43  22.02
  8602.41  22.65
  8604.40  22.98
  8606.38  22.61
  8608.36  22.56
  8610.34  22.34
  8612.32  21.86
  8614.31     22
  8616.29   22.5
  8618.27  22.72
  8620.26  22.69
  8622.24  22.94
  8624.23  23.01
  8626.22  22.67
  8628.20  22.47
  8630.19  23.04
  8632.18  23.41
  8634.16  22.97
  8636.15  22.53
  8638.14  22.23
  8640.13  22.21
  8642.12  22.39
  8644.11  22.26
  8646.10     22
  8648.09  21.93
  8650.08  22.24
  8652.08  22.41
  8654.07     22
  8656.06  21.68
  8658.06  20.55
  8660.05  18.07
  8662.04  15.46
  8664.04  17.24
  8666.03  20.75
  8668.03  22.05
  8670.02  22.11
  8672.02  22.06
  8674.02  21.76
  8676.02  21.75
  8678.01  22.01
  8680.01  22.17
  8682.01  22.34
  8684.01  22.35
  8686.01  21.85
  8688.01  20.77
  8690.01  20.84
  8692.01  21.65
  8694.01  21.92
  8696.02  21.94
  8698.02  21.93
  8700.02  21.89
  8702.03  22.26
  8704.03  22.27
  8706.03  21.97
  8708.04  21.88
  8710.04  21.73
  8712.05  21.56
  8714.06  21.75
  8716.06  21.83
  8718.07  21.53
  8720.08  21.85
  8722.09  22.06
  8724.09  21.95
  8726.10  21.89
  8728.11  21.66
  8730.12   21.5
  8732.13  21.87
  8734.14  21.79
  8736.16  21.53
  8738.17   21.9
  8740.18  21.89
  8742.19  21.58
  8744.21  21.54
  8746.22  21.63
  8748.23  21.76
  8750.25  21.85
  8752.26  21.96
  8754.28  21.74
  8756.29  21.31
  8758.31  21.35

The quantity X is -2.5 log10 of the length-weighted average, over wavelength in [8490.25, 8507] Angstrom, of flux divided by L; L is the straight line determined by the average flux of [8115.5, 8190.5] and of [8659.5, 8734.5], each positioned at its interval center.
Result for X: 0.05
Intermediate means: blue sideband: 24.5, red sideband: 21.4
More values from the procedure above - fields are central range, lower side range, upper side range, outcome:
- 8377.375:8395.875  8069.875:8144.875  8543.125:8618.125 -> 0.01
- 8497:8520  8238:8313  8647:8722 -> 0.03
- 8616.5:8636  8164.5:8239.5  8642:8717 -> -0.05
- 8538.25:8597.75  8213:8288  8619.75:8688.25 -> 0.02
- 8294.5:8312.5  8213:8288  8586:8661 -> 0.01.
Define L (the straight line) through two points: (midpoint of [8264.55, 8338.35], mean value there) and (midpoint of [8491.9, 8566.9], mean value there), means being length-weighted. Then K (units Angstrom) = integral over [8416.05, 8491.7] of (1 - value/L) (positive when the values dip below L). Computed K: -2.90 Angstrom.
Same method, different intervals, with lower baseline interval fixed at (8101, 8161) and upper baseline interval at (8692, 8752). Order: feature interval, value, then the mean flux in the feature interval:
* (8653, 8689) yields 1.8 Angstrom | 20.9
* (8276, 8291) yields -0.3 Angstrom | 24.4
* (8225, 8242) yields 0.1 Angstrom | 24.1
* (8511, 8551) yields 2.7 Angstrom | 21.2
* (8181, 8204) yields 0.5 Angstrom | 23.8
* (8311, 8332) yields 0.3 Angstrom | 23.4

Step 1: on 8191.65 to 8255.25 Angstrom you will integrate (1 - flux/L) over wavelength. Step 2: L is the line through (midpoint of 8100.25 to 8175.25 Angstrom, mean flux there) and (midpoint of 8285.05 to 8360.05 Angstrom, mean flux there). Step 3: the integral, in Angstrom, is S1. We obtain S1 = 0.8 Angstrom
